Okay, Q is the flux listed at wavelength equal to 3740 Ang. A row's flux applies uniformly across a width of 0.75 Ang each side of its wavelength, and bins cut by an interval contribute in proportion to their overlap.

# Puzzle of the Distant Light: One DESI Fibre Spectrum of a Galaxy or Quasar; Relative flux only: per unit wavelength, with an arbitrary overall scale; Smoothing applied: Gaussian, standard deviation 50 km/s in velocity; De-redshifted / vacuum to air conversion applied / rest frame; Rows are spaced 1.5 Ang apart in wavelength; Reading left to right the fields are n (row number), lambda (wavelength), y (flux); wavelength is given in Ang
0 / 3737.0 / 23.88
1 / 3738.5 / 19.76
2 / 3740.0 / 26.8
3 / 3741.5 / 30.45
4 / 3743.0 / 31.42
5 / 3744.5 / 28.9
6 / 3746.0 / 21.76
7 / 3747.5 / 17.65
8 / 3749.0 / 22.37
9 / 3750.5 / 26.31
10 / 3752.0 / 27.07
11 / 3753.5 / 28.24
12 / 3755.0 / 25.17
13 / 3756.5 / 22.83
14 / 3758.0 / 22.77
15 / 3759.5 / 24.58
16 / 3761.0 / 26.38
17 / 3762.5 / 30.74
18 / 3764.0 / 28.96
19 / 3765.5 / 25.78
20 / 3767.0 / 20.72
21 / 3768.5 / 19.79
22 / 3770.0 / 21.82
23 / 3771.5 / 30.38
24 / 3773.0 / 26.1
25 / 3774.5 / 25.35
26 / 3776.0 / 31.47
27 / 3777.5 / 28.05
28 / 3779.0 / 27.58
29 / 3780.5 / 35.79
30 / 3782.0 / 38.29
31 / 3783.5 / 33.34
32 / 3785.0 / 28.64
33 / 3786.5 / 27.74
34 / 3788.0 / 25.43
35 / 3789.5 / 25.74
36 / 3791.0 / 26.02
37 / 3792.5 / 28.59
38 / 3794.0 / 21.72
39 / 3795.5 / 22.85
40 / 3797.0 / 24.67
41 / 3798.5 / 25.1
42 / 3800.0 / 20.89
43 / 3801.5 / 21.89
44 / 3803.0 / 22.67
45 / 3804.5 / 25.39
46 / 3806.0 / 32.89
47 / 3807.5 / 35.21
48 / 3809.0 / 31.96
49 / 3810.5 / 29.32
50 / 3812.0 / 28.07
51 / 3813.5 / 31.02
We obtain 26.8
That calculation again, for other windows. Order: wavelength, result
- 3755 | 25.17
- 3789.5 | 25.74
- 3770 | 21.82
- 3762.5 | 30.74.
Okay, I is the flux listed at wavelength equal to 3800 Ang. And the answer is 20.89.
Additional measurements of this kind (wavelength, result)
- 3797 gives 24.67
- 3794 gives 21.72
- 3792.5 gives 28.59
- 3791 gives 26.02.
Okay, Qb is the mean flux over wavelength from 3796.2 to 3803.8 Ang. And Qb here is 23.1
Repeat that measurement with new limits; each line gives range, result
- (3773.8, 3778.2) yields 28.3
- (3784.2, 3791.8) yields 26.8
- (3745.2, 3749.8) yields 20.7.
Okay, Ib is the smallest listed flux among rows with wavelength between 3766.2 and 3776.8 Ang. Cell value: 19.79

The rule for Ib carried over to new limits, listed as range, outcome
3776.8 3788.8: 25.43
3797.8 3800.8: 20.89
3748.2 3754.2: 22.37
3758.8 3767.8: 20.72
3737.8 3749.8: 17.65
